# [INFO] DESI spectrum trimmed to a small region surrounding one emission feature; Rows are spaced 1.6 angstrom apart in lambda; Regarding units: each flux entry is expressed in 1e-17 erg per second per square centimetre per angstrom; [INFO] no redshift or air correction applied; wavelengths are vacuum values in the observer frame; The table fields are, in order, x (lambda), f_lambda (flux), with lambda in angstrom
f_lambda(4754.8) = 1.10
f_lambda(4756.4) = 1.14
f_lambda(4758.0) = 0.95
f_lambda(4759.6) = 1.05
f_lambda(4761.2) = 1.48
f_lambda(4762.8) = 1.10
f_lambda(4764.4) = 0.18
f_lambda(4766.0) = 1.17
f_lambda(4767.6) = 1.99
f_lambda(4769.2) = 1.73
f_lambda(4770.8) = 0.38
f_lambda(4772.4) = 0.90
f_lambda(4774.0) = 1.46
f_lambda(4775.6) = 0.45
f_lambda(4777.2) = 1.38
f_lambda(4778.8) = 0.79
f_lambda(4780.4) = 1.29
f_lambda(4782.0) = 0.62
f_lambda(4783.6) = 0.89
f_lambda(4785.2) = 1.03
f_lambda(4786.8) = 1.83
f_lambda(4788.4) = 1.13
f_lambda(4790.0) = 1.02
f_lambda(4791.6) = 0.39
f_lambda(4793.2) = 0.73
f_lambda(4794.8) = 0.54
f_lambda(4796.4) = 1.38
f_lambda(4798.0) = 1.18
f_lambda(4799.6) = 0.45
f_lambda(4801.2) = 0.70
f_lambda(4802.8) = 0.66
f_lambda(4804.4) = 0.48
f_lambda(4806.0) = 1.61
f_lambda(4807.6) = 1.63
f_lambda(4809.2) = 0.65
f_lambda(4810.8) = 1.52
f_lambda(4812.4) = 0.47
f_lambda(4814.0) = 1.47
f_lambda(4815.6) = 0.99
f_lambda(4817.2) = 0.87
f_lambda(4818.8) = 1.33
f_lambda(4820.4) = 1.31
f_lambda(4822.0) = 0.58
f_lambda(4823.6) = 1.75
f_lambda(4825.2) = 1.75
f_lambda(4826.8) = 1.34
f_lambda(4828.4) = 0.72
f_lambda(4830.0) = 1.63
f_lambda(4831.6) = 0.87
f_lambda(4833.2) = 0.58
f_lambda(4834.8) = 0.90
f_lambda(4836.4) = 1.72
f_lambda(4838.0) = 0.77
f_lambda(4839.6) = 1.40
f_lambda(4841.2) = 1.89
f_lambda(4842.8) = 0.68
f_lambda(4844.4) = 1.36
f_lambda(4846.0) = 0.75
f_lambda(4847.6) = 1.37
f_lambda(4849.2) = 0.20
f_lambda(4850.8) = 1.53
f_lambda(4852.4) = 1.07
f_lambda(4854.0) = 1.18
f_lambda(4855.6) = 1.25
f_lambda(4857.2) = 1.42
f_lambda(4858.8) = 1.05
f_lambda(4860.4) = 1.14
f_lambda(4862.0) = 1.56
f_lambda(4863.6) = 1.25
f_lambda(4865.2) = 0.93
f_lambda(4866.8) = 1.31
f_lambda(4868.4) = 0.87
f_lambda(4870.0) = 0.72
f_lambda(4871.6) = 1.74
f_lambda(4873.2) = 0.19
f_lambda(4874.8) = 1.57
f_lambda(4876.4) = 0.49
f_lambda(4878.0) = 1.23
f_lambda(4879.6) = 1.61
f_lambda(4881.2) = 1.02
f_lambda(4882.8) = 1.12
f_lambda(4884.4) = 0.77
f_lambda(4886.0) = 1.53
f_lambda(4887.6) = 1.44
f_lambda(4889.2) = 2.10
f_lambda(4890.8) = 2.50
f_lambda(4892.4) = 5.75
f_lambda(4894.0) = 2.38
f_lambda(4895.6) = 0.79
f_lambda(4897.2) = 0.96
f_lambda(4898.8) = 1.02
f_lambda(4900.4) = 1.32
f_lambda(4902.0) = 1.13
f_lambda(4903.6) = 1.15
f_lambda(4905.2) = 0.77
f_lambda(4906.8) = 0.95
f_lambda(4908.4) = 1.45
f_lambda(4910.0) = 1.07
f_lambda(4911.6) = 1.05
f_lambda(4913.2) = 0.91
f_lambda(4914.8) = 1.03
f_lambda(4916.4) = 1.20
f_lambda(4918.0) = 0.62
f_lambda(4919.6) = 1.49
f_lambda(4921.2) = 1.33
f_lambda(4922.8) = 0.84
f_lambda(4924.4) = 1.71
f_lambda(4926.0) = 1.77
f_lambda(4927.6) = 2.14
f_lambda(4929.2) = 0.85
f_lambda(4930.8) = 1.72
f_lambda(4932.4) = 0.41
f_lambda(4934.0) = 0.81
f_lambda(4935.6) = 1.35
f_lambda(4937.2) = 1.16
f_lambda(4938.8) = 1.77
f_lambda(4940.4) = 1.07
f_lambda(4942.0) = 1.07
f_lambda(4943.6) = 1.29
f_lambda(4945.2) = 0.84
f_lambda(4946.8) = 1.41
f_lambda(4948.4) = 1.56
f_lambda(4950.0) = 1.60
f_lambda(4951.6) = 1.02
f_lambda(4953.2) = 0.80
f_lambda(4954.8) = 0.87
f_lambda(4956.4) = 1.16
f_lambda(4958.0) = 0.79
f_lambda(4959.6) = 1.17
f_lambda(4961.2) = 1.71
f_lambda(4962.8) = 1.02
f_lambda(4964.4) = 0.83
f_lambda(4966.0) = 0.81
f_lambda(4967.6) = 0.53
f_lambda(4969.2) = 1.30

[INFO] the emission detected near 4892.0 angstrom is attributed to Hbeta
